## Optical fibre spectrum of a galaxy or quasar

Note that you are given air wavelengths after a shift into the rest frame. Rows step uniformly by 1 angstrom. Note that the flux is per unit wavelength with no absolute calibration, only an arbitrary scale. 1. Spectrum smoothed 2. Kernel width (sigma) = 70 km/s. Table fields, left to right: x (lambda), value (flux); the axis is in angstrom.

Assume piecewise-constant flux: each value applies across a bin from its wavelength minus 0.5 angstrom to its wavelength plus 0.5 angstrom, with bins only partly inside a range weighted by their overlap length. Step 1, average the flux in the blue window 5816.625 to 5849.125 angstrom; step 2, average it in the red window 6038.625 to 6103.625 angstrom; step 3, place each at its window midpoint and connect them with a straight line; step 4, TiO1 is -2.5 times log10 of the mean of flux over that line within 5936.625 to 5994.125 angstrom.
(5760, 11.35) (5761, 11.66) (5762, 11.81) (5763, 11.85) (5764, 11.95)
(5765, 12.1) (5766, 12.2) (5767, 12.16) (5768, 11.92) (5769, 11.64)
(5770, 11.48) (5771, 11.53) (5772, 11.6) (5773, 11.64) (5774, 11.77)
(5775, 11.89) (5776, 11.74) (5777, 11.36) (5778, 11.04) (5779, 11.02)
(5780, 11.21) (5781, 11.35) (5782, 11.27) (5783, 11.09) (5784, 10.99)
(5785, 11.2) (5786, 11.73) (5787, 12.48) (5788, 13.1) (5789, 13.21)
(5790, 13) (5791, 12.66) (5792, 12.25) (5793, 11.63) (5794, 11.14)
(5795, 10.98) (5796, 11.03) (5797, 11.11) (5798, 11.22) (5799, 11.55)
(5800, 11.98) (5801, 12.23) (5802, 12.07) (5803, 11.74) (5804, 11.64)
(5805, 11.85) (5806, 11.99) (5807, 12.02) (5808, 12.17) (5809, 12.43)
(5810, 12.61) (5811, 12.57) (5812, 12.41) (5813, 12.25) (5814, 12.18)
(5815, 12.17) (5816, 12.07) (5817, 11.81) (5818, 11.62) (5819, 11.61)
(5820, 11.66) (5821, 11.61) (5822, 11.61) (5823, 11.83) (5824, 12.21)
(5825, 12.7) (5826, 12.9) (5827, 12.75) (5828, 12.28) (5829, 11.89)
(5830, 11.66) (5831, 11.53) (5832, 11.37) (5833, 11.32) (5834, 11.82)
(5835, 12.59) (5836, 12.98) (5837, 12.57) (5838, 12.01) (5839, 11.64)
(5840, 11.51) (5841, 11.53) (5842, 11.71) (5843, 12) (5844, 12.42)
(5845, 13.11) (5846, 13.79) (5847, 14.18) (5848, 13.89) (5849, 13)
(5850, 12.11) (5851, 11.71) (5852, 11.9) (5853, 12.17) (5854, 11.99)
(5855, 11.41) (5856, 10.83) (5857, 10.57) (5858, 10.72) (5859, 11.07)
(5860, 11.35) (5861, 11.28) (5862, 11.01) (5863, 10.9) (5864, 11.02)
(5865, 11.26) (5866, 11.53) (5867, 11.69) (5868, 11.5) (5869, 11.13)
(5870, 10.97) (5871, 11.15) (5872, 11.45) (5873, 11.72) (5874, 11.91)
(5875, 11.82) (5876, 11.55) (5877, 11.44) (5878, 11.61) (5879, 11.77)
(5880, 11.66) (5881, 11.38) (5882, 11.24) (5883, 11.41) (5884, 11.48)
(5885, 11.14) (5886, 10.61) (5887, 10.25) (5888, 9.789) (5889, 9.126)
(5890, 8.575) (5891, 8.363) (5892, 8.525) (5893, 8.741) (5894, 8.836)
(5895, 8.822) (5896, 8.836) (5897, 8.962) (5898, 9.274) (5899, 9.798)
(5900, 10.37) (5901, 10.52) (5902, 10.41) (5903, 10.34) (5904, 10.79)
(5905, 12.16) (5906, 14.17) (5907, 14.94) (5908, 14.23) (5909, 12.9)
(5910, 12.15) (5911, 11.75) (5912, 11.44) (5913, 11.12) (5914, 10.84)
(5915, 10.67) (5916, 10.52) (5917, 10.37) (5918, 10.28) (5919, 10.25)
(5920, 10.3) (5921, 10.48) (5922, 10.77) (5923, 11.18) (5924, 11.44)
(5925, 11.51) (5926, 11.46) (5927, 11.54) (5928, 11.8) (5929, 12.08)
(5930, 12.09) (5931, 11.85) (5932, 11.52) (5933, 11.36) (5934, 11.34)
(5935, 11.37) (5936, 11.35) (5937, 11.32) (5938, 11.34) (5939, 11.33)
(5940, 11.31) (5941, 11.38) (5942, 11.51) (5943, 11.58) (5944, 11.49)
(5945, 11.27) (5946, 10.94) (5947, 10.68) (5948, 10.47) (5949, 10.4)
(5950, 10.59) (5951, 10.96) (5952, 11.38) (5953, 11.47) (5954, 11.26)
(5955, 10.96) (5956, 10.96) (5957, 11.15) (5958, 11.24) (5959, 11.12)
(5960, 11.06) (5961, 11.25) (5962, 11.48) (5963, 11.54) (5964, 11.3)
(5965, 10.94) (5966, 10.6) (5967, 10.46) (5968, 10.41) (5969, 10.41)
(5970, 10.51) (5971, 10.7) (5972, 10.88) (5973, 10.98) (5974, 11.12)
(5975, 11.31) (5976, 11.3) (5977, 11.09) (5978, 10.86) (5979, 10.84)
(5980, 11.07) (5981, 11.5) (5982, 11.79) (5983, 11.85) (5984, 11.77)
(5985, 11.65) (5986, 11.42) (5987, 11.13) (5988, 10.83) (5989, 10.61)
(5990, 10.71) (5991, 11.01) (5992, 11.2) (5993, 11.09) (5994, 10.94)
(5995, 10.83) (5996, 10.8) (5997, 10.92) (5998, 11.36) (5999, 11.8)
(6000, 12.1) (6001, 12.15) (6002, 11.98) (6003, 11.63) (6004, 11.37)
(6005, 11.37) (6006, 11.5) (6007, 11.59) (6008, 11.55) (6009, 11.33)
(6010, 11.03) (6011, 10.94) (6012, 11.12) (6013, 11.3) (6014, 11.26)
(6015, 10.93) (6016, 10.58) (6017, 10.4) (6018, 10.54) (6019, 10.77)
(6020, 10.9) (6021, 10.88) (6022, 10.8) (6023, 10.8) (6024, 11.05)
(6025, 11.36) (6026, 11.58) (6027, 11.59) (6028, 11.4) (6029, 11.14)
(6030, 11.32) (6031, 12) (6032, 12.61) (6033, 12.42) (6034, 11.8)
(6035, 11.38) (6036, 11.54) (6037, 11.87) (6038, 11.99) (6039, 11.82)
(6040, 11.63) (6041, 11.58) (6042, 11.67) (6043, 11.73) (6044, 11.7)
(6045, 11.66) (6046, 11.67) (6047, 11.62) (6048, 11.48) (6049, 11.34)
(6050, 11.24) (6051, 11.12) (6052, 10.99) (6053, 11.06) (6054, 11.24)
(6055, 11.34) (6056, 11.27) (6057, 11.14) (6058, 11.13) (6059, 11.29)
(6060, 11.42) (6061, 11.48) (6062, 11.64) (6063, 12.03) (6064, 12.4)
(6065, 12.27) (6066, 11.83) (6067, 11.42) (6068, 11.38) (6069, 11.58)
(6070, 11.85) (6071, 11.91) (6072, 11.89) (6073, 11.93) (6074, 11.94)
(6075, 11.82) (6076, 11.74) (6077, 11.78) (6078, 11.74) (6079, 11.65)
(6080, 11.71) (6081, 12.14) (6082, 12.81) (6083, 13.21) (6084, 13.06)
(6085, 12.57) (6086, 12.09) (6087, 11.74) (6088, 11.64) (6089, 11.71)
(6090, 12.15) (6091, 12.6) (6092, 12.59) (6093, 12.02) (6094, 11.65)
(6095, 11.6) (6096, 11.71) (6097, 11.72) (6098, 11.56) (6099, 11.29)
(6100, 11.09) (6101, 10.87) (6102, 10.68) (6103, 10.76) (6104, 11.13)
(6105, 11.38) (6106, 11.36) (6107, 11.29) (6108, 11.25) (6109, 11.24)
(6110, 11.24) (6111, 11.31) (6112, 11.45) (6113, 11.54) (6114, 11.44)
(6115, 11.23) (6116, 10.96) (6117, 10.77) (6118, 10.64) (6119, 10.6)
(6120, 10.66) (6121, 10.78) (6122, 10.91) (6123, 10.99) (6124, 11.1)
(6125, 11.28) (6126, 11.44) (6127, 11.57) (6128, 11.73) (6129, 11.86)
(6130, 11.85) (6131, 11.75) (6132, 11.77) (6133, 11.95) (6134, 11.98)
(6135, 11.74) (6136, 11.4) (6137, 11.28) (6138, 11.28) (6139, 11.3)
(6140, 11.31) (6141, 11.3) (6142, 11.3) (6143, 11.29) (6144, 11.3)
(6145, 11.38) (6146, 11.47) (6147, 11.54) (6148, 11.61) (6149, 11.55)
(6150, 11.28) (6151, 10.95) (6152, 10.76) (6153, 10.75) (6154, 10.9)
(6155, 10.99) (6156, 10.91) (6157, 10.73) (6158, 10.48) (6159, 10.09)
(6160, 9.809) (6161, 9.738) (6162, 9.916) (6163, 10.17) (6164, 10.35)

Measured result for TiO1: 0.08 mag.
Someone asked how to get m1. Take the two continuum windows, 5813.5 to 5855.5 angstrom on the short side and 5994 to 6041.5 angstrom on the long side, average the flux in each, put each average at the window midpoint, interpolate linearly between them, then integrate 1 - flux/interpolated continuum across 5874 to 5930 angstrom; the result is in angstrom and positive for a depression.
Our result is 4.6 angstrom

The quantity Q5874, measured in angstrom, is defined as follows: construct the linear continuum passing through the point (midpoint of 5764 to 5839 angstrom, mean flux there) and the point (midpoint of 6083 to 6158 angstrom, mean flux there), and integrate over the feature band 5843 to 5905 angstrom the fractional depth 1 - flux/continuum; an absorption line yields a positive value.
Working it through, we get 3.93 angstrom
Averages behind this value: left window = 11.9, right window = 11.4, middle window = 11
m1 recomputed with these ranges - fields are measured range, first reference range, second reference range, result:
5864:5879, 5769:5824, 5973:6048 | 0.22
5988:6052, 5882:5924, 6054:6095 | 0.76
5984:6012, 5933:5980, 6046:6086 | 0.07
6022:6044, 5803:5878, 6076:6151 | 0.04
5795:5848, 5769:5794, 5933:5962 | -2.14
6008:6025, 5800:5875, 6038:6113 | 1.12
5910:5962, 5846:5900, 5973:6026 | -0.41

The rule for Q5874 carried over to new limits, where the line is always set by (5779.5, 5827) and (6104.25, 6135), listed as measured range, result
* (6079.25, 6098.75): -1.25 angstrom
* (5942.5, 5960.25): 0.89 angstrom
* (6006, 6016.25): 0.30 angstrom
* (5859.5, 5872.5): 0.61 angstrom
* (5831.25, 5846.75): -0.42 angstrom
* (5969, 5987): 0.62 angstrom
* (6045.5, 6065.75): -0.04 angstrom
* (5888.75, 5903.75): 3.09 angstrom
